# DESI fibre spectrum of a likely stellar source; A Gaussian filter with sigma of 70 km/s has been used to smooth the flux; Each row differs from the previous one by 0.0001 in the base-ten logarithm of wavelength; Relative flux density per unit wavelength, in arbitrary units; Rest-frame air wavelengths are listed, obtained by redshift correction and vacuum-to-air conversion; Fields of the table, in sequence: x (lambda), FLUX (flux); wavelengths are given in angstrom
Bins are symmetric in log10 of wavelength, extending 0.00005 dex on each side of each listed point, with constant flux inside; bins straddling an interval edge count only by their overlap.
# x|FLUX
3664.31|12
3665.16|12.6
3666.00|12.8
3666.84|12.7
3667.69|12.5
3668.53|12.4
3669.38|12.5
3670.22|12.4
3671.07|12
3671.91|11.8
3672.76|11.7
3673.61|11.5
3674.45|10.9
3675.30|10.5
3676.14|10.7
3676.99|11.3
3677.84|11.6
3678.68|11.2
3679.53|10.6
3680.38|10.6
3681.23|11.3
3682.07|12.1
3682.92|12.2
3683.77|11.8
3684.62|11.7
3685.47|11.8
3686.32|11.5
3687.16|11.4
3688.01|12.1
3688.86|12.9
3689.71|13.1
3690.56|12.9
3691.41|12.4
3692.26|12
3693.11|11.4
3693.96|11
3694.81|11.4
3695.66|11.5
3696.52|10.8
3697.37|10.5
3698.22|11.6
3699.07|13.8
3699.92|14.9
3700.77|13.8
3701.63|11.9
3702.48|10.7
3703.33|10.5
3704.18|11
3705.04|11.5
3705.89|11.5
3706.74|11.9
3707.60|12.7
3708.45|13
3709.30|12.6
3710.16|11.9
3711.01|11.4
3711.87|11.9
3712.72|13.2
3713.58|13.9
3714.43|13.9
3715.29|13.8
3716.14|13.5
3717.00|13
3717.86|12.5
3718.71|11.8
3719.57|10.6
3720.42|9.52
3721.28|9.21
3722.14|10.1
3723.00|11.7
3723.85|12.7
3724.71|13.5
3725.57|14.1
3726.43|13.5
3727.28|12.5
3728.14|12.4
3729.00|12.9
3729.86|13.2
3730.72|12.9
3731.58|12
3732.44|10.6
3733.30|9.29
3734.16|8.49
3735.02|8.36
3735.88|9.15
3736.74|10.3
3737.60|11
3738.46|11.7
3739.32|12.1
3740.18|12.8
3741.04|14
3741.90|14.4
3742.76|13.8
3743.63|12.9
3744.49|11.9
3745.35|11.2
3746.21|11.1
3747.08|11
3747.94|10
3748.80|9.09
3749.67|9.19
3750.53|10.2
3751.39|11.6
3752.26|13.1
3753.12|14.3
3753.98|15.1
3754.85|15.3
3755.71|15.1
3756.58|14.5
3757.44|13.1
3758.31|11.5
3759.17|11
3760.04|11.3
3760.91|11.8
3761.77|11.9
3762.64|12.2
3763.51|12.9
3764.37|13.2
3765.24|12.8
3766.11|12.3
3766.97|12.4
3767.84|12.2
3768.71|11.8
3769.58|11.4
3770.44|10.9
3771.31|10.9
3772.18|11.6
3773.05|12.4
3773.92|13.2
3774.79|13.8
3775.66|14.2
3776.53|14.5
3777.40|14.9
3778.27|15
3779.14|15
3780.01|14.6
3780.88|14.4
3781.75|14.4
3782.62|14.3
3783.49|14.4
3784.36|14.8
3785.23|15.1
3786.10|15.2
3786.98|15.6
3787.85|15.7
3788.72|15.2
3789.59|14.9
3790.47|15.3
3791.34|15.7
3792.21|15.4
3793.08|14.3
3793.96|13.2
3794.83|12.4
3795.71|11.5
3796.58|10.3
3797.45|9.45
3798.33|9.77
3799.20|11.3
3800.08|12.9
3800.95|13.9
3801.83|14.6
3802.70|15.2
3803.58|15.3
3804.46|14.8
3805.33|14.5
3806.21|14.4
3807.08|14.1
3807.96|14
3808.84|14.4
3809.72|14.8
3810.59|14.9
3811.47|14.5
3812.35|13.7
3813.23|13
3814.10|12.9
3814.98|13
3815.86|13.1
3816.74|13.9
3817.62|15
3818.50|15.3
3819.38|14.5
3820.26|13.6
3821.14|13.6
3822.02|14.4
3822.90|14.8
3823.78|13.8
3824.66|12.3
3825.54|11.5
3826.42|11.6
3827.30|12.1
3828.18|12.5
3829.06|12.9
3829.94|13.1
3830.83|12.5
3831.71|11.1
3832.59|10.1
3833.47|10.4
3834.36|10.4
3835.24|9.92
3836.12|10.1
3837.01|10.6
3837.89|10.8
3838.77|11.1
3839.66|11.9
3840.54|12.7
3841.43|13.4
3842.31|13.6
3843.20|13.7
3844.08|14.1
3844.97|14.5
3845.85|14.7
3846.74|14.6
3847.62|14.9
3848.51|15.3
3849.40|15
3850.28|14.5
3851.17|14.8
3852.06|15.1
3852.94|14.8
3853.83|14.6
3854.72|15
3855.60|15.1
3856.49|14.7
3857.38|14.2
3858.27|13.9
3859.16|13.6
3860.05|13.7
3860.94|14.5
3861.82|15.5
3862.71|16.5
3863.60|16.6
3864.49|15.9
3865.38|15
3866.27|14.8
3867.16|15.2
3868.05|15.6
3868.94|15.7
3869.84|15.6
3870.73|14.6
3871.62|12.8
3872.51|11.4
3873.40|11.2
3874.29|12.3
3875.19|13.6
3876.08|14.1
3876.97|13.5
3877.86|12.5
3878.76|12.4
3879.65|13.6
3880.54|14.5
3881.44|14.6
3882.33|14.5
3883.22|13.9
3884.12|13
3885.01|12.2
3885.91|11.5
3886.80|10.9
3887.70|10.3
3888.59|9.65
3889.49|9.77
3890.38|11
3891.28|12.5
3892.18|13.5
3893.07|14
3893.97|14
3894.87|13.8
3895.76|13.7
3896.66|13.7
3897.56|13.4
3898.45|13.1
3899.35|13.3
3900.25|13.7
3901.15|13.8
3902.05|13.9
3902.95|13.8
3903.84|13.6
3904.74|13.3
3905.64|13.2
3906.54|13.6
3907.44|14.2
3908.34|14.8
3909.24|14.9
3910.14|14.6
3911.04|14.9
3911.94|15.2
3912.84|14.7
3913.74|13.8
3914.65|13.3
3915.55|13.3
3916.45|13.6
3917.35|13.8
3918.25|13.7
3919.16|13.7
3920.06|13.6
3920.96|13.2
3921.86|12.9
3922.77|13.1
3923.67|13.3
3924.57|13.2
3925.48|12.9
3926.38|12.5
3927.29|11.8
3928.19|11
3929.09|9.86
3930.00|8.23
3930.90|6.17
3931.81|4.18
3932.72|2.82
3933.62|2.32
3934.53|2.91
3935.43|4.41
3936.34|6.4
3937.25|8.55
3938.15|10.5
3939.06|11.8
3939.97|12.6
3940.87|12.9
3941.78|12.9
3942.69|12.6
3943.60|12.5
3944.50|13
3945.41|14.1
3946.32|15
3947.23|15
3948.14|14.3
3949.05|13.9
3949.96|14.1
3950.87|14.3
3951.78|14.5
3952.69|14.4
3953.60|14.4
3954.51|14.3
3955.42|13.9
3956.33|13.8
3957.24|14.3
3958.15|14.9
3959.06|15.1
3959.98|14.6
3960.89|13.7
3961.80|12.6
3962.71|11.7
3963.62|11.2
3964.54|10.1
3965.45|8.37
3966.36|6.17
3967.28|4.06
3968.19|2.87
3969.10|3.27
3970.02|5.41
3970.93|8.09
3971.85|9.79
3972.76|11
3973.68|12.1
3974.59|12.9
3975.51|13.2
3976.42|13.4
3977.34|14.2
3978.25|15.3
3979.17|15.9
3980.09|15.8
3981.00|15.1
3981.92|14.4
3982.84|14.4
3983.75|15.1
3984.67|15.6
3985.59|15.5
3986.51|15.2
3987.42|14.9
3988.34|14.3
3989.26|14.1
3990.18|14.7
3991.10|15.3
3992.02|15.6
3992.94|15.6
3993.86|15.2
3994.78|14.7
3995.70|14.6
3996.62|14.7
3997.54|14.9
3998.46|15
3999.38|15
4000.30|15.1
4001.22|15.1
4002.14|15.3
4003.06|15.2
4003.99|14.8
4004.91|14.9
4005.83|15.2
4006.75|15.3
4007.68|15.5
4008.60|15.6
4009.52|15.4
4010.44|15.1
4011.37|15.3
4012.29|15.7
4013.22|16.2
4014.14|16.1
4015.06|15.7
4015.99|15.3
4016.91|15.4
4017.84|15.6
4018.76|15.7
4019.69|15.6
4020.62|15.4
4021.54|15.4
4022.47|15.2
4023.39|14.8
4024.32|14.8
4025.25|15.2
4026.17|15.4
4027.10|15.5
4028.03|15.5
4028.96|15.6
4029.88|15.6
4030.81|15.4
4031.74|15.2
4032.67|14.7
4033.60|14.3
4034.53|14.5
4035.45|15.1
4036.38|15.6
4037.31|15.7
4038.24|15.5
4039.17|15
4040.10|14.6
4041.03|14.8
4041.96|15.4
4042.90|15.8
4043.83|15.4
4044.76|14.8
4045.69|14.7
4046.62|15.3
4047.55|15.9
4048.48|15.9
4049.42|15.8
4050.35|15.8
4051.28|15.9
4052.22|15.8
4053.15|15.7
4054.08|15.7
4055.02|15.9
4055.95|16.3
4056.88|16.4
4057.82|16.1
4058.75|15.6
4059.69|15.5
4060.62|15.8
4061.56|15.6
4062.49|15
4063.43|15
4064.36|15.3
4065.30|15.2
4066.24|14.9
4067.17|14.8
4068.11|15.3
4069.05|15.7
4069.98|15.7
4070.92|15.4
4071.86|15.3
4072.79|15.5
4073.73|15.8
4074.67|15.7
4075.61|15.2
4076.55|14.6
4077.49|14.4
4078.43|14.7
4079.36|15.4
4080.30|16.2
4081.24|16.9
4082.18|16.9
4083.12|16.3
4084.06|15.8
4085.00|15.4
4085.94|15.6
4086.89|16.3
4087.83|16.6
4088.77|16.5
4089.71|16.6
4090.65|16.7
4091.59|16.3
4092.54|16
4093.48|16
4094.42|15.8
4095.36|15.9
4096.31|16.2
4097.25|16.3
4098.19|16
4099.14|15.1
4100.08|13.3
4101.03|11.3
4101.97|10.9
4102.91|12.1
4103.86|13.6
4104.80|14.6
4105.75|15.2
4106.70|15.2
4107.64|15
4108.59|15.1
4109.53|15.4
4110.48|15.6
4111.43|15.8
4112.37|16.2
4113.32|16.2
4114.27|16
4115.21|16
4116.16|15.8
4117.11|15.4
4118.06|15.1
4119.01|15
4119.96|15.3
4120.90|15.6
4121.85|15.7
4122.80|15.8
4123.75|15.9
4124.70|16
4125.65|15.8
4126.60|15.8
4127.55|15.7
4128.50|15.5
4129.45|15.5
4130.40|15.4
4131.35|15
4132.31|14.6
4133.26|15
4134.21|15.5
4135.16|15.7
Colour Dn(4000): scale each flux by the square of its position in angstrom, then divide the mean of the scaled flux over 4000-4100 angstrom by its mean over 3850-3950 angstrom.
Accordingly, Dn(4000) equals 1.30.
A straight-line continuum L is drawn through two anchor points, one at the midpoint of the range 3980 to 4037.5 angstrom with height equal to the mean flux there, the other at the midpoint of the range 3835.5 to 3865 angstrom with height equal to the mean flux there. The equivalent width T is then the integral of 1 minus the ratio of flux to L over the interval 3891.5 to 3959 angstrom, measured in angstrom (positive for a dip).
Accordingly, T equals 9.4 angstrom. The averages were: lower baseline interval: 14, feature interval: 12.5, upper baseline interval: 15.2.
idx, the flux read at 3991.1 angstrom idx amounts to 15.3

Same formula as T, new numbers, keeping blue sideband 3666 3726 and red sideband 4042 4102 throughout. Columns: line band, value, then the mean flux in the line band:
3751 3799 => -2.31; 13.3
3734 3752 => 1.73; 11.2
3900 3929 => 1.03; 13.5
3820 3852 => 1.13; 12.8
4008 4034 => -0.55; 15.4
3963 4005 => 5.02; 13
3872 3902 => 2.07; 12.8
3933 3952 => 4.09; 11.3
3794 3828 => -0.87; 13.4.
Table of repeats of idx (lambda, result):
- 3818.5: 15.3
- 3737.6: 11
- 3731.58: 12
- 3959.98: 14.6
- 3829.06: 12.9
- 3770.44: 10.9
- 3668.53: 12.4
